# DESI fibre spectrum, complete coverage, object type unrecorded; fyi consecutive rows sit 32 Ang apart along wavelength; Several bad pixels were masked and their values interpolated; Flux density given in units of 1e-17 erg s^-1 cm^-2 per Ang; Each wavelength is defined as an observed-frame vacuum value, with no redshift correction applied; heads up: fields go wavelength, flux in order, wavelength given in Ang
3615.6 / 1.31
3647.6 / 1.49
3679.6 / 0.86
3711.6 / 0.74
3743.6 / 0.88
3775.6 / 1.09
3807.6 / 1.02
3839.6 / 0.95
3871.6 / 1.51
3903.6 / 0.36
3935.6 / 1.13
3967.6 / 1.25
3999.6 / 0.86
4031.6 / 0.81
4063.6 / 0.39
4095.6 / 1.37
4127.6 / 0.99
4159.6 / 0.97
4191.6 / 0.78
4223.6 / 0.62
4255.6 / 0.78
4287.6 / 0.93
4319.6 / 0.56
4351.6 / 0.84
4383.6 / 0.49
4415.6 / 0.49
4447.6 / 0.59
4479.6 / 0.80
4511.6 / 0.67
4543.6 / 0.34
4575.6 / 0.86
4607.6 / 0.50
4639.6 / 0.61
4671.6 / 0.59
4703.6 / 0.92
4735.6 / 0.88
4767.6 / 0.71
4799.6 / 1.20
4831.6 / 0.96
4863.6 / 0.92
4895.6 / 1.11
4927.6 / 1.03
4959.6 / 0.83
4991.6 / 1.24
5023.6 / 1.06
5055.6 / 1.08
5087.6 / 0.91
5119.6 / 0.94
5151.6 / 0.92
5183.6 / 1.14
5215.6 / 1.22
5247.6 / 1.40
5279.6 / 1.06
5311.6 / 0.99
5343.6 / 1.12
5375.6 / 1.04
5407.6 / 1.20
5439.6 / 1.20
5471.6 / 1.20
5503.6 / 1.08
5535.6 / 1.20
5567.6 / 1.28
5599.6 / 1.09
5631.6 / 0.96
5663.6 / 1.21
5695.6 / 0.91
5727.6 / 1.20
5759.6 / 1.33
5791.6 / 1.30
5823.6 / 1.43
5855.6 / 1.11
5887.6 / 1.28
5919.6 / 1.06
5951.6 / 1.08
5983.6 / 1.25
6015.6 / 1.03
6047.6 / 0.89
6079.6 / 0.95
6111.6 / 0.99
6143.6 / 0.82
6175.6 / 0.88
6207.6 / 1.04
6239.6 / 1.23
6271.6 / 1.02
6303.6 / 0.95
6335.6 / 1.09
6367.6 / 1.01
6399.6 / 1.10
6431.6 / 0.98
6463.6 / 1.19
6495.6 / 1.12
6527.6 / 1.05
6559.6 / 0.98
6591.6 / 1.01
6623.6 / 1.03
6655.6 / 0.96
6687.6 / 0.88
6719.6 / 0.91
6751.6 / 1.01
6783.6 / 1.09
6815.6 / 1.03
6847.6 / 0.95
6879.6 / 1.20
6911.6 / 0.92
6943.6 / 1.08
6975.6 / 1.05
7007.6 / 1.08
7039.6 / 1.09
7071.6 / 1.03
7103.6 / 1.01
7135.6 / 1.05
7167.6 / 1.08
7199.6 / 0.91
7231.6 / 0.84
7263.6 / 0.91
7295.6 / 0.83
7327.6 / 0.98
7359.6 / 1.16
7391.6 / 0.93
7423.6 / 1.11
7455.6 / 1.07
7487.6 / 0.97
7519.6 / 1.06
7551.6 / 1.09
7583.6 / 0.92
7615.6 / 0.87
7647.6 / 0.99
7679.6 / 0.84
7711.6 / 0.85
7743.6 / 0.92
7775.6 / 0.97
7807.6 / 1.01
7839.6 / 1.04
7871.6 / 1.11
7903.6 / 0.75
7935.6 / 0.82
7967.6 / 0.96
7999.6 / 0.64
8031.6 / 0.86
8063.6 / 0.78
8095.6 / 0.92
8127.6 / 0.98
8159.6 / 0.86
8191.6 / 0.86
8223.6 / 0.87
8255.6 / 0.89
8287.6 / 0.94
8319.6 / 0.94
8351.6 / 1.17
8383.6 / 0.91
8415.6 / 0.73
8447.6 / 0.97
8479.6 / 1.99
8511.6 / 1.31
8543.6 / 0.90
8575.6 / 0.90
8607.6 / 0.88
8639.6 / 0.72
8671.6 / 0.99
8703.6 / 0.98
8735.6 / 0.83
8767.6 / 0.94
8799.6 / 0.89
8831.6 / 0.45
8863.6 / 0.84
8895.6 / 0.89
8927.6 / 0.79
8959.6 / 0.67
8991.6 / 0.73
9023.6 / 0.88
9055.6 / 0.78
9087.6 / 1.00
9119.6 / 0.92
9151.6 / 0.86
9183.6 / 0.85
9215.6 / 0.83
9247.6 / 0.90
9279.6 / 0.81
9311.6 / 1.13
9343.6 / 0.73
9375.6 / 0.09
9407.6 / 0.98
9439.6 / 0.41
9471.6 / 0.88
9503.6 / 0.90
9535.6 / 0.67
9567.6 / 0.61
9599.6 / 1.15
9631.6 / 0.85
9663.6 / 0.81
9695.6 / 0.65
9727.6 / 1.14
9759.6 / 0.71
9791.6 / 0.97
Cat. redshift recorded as 0.29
